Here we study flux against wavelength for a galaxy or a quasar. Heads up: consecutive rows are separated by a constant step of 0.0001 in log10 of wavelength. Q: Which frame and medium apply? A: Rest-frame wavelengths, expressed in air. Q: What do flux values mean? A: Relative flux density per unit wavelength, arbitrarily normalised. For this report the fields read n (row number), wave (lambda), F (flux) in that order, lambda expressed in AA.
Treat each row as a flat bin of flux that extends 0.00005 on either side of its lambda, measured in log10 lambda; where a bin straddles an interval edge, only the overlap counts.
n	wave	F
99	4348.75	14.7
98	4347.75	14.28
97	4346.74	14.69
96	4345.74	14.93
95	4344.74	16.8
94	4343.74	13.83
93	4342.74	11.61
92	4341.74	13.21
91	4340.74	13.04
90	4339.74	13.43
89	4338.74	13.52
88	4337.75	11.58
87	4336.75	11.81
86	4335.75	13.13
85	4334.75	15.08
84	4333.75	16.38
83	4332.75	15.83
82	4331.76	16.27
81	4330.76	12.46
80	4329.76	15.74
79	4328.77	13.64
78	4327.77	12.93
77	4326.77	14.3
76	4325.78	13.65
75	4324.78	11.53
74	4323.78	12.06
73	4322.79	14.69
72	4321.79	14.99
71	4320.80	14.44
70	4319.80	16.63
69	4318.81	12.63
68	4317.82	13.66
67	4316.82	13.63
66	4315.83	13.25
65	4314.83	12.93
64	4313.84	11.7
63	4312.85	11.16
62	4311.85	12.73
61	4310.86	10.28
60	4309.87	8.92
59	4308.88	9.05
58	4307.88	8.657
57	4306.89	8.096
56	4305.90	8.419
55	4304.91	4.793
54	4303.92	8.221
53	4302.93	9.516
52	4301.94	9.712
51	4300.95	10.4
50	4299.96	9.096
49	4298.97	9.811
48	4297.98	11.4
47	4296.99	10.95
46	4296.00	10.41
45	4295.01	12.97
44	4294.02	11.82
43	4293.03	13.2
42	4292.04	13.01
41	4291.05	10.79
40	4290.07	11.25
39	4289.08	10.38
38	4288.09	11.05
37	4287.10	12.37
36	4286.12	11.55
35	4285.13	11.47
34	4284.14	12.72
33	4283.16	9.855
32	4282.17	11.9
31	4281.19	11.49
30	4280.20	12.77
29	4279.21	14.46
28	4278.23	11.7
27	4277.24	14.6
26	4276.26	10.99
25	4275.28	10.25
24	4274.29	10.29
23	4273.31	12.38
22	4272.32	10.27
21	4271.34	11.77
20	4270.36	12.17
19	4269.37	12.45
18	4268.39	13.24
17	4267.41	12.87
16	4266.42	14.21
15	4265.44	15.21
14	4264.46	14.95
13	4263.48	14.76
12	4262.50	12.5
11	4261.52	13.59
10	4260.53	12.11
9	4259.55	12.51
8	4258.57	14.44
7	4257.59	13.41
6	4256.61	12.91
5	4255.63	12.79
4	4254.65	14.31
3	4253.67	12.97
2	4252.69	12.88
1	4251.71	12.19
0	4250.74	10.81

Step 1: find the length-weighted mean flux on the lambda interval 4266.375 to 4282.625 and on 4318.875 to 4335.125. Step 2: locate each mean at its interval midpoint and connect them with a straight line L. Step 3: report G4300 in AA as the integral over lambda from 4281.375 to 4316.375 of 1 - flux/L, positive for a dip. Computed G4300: 6.6 AA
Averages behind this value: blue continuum 12.2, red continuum 14.4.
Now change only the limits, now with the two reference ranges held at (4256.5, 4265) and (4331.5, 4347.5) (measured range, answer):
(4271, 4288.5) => 2.4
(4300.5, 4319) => 4.6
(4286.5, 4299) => 2.0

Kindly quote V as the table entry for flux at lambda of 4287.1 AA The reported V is 12.37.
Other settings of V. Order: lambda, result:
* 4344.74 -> 16.8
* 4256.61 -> 12.91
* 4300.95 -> 10.4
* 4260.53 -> 12.11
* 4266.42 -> 14.21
